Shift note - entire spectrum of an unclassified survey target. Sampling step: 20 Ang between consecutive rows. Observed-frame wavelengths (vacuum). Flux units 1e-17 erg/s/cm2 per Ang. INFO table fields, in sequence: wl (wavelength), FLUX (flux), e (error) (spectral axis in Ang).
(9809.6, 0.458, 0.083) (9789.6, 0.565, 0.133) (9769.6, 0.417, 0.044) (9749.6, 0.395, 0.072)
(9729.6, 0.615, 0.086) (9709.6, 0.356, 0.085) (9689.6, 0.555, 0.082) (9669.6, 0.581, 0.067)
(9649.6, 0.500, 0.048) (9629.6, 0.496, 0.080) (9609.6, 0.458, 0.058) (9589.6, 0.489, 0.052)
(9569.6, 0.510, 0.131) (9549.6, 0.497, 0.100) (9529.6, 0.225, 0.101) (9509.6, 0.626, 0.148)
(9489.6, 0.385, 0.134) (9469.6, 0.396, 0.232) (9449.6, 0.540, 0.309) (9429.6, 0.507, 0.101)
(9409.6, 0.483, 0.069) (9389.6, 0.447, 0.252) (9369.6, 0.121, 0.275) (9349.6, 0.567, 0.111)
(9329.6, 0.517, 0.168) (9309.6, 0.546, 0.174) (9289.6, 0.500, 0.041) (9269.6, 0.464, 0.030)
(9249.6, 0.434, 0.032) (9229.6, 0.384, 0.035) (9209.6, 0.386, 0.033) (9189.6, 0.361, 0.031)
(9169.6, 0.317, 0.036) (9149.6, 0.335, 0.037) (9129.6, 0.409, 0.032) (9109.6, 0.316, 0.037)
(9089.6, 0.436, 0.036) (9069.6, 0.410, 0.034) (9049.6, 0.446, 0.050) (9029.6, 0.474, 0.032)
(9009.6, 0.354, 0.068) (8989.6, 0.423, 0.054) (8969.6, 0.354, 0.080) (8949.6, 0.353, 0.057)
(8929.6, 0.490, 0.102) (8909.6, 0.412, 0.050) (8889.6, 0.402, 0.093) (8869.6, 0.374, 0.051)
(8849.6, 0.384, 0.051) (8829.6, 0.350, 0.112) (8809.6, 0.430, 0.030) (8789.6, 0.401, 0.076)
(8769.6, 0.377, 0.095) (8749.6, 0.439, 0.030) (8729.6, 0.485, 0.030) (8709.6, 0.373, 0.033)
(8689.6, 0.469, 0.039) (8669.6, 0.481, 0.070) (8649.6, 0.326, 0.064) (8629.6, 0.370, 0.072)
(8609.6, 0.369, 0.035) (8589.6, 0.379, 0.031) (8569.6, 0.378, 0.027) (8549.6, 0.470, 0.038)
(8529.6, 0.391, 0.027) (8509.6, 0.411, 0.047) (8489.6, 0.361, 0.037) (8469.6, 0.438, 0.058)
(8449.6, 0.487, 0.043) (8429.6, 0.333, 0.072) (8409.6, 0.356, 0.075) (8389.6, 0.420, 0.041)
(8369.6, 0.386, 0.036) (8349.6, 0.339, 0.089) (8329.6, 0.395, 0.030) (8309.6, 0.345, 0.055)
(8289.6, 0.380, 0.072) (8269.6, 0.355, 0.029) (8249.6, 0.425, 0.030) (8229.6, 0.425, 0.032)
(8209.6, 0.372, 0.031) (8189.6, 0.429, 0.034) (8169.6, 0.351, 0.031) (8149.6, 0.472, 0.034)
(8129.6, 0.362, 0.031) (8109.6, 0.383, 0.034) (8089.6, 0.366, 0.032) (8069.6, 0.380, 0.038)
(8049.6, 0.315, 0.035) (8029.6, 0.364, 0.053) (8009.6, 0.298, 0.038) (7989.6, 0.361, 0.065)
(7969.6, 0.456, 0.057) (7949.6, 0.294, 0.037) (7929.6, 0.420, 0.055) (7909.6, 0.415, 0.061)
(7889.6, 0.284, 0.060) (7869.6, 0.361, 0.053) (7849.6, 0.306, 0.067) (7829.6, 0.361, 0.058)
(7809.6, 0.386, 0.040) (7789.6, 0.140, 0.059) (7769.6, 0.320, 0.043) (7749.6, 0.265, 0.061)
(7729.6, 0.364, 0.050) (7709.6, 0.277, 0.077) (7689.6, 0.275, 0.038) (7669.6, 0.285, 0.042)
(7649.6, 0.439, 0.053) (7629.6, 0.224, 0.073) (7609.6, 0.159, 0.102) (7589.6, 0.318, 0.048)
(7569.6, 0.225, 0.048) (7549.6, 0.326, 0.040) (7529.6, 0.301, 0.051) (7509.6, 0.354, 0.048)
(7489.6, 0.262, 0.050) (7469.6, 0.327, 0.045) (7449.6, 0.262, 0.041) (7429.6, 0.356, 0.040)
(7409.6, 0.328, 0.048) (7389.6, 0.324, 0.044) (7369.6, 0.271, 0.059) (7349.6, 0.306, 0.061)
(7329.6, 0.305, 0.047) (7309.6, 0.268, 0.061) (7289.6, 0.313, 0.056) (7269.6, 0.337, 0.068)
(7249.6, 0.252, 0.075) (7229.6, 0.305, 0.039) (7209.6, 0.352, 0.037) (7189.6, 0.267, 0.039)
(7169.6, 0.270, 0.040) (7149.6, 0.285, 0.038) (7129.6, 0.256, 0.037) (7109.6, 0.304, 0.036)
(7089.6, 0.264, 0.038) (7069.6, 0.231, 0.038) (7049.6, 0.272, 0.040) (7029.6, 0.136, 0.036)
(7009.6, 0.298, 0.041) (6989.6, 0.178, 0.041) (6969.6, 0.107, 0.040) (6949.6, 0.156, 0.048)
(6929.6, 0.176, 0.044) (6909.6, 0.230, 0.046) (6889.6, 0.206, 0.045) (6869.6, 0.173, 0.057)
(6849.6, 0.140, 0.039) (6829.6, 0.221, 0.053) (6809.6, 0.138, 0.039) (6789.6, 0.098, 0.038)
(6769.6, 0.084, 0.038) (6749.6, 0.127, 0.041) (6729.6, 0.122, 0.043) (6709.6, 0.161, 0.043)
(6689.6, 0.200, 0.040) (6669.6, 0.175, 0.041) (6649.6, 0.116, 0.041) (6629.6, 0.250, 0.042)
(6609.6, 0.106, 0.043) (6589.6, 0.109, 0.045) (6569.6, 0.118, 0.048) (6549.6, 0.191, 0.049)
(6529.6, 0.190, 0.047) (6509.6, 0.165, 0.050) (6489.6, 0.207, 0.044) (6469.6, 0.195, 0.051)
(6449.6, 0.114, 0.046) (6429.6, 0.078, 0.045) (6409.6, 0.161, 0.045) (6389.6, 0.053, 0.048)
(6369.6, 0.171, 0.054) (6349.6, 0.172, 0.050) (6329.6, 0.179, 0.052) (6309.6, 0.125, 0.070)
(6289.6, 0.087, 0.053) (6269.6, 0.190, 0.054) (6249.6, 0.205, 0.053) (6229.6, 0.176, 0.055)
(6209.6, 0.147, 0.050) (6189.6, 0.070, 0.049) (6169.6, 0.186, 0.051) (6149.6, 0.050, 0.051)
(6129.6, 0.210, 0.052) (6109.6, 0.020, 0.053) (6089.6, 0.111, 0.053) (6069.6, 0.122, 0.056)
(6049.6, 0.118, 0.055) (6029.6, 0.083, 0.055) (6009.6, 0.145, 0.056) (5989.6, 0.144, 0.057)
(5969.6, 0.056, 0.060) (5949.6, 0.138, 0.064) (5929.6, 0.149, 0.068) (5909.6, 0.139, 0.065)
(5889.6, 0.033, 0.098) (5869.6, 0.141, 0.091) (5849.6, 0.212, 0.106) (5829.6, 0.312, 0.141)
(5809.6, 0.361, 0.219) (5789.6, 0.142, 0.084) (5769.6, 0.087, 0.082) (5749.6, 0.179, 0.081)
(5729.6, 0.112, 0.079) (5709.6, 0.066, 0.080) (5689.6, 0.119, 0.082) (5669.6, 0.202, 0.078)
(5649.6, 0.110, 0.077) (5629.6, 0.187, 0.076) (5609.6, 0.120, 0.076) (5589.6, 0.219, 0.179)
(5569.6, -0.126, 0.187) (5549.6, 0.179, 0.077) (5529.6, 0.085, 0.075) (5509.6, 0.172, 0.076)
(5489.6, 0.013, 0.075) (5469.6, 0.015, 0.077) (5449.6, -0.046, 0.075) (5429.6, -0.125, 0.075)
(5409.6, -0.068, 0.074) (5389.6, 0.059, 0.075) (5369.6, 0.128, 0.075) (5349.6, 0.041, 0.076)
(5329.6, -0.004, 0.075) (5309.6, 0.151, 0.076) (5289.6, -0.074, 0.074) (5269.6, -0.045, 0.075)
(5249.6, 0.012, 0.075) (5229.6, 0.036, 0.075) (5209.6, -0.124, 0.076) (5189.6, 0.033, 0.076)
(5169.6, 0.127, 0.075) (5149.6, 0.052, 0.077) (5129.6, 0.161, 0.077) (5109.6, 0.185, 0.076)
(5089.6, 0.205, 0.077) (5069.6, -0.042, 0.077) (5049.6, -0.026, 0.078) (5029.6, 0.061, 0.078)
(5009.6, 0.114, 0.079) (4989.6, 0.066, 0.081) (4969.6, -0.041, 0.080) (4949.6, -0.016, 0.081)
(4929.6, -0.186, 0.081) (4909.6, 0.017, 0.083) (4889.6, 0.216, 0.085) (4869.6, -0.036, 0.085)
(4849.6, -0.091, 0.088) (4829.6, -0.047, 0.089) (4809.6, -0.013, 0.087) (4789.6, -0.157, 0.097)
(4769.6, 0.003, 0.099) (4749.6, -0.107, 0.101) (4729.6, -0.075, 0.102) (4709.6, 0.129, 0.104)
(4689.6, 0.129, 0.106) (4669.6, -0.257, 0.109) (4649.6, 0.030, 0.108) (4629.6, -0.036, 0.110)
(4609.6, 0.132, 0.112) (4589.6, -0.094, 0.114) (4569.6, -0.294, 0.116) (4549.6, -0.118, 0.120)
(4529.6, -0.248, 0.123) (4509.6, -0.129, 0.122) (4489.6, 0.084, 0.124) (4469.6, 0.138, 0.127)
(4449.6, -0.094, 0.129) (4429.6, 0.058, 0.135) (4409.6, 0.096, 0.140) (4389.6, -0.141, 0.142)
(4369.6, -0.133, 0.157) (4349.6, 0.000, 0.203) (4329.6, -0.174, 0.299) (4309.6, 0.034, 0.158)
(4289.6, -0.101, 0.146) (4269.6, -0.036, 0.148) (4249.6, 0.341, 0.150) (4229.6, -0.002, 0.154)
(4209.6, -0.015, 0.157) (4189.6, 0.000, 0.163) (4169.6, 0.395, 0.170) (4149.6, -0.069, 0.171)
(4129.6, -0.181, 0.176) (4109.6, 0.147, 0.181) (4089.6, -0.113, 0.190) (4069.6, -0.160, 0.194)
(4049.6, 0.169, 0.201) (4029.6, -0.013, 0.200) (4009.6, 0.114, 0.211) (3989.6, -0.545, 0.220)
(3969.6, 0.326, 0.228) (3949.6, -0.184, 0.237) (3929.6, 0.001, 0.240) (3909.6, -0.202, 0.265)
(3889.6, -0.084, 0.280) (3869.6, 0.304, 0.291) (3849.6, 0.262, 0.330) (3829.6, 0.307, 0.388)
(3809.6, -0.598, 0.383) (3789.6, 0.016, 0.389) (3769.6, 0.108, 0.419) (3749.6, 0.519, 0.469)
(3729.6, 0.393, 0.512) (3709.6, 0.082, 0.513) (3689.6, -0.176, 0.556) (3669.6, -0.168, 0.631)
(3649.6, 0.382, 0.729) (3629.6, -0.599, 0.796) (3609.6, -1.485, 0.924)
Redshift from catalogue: 0.77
